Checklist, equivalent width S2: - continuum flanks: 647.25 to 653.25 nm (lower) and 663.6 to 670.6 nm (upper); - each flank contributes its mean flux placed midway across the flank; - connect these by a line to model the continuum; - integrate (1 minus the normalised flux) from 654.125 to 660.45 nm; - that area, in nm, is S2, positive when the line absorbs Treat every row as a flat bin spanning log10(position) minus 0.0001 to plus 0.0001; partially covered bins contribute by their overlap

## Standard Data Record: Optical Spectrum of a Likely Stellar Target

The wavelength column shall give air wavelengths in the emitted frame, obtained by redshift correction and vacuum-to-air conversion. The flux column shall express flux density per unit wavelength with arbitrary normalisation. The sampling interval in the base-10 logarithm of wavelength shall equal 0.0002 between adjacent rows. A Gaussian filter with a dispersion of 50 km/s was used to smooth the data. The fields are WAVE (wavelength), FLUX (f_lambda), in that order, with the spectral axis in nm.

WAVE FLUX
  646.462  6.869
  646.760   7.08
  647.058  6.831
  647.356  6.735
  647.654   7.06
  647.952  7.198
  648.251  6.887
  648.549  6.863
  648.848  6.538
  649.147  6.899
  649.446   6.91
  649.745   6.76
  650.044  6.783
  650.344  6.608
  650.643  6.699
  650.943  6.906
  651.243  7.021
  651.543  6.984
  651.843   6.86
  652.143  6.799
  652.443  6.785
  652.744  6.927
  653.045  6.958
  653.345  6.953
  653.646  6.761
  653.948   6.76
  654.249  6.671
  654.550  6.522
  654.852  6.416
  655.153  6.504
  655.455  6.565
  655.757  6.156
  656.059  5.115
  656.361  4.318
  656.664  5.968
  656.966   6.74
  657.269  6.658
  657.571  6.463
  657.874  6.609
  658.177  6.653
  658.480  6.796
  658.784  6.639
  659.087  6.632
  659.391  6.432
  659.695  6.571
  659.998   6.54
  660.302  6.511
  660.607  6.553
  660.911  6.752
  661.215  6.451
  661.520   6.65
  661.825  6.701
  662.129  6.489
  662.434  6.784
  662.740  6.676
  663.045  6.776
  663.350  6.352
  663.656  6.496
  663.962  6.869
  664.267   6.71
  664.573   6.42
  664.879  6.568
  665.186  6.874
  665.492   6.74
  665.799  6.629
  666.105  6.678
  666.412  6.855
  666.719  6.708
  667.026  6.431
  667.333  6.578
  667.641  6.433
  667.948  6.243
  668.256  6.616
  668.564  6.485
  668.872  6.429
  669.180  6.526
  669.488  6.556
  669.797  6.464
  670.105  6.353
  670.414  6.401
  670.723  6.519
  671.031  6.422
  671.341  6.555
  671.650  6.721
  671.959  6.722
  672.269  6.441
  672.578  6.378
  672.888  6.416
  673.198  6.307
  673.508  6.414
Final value 0.36 nm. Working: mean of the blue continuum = 6.86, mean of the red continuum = 6.57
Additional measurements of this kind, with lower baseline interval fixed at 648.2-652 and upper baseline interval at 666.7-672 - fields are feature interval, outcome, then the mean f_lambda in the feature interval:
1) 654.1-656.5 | 0.248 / 6.04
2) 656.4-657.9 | 0.087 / 6.32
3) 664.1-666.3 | -0.032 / 6.67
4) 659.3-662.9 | 0.023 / 6.6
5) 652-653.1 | -0.013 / 6.86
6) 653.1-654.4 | -0.007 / 6.8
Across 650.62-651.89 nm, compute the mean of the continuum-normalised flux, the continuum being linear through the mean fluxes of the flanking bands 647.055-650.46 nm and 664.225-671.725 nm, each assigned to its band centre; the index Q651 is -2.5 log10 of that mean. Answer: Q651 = -0.02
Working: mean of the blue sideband 6.84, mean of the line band 6.91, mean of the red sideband 6.55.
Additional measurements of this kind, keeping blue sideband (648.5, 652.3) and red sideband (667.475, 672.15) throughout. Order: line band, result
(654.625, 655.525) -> 0.04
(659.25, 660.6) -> 0.02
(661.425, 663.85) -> 0.00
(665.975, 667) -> -0.03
